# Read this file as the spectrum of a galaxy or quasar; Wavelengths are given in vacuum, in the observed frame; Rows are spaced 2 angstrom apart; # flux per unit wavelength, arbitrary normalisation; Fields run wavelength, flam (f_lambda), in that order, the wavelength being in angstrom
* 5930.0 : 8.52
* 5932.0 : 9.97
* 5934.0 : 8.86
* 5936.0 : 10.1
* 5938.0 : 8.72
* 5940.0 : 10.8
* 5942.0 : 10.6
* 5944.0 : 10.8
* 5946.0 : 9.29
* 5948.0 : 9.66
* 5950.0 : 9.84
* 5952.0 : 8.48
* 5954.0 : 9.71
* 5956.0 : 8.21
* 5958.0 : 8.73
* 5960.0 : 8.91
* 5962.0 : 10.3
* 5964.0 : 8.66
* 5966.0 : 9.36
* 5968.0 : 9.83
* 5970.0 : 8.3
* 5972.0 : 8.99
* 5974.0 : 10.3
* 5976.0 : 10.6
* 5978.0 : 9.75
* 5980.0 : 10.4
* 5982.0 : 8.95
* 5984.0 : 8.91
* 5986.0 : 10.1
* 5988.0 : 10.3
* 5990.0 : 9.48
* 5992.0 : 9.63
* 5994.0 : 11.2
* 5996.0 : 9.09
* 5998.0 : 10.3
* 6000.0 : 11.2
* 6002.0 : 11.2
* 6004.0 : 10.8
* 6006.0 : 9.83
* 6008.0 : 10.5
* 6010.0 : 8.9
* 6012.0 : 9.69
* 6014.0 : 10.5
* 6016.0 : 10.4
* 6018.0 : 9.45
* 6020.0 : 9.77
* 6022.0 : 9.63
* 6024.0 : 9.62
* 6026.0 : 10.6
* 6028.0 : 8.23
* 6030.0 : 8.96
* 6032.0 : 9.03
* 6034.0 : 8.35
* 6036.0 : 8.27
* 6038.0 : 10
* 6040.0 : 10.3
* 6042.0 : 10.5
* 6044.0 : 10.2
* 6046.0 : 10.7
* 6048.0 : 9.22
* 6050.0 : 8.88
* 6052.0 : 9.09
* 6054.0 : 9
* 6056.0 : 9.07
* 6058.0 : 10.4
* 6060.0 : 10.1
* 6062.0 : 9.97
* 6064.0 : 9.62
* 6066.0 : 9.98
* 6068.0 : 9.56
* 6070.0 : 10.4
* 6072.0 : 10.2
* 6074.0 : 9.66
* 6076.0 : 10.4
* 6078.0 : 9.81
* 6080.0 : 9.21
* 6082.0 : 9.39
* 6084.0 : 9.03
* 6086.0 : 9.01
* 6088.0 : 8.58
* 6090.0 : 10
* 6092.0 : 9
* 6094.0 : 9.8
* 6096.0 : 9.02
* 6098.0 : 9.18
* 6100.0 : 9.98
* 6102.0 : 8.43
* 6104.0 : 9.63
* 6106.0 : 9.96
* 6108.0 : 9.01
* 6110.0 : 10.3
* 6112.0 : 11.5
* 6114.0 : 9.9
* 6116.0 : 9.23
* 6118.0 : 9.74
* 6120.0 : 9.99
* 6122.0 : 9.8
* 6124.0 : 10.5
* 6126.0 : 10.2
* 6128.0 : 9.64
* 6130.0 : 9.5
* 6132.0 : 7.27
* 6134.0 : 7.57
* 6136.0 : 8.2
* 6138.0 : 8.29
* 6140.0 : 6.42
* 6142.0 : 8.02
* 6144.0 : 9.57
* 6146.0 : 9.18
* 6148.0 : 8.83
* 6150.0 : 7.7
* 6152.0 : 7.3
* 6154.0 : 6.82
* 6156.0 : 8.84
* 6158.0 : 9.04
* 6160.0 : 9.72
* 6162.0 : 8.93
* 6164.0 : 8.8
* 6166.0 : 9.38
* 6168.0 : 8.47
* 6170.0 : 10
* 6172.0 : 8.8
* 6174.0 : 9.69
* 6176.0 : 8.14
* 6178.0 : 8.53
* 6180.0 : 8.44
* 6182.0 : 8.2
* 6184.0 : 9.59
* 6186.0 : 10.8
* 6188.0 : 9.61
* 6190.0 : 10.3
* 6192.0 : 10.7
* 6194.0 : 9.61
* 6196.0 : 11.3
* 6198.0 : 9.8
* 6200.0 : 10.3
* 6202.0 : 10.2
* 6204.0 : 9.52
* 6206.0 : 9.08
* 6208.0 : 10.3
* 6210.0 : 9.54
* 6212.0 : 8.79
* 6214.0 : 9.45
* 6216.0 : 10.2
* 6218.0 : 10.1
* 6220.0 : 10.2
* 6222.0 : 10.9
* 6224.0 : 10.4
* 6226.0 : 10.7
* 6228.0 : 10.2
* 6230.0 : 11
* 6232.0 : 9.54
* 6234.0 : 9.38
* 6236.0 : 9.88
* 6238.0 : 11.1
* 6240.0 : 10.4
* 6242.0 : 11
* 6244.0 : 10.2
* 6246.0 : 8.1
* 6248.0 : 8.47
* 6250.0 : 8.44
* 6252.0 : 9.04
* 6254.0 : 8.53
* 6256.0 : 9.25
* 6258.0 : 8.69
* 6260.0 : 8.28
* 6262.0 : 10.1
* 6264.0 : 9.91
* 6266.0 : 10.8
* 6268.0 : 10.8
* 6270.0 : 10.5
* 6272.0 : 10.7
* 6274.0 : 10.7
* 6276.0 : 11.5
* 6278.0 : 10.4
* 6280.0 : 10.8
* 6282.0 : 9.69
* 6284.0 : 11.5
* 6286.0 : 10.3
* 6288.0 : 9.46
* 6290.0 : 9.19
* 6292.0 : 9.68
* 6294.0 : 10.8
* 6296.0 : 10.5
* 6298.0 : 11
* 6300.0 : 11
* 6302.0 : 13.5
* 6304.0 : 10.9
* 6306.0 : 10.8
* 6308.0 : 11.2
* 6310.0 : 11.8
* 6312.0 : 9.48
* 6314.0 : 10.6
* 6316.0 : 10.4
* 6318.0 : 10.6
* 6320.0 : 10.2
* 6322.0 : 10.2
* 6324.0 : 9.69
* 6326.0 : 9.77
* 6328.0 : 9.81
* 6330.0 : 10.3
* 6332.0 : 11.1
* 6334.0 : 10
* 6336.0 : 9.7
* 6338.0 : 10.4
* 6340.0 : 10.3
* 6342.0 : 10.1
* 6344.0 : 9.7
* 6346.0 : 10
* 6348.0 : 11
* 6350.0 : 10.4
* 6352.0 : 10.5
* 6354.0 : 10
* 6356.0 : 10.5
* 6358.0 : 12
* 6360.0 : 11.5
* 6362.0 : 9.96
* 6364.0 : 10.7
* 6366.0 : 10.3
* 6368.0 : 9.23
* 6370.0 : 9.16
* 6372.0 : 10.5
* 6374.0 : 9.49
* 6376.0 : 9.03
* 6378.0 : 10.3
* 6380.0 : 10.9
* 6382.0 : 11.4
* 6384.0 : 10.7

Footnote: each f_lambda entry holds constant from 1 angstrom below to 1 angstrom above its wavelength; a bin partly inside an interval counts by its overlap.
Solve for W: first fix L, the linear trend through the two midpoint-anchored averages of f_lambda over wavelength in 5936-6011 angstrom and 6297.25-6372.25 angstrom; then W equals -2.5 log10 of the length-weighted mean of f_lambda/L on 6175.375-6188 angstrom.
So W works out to 0.13 mag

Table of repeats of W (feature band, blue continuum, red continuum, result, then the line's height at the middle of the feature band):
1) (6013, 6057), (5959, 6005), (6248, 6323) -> 0.04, 9.93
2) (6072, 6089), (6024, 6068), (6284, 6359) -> 0.03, 9.66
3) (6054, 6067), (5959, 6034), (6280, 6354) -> 0.01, 9.89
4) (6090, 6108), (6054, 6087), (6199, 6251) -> 0.04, 9.75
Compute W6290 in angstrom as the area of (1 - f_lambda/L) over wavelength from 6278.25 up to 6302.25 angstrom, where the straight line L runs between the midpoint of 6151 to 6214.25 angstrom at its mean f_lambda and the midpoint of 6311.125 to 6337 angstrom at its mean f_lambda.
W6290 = -1.4 angstrom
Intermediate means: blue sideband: 9.31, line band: 10.5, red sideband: 10.1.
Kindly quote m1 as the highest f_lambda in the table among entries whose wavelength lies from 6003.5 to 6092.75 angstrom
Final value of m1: 10.8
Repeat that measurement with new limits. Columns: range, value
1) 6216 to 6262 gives 11.1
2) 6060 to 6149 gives 11.5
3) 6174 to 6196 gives 11.3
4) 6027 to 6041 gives 10.3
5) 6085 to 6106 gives 10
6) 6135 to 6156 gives 9.57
